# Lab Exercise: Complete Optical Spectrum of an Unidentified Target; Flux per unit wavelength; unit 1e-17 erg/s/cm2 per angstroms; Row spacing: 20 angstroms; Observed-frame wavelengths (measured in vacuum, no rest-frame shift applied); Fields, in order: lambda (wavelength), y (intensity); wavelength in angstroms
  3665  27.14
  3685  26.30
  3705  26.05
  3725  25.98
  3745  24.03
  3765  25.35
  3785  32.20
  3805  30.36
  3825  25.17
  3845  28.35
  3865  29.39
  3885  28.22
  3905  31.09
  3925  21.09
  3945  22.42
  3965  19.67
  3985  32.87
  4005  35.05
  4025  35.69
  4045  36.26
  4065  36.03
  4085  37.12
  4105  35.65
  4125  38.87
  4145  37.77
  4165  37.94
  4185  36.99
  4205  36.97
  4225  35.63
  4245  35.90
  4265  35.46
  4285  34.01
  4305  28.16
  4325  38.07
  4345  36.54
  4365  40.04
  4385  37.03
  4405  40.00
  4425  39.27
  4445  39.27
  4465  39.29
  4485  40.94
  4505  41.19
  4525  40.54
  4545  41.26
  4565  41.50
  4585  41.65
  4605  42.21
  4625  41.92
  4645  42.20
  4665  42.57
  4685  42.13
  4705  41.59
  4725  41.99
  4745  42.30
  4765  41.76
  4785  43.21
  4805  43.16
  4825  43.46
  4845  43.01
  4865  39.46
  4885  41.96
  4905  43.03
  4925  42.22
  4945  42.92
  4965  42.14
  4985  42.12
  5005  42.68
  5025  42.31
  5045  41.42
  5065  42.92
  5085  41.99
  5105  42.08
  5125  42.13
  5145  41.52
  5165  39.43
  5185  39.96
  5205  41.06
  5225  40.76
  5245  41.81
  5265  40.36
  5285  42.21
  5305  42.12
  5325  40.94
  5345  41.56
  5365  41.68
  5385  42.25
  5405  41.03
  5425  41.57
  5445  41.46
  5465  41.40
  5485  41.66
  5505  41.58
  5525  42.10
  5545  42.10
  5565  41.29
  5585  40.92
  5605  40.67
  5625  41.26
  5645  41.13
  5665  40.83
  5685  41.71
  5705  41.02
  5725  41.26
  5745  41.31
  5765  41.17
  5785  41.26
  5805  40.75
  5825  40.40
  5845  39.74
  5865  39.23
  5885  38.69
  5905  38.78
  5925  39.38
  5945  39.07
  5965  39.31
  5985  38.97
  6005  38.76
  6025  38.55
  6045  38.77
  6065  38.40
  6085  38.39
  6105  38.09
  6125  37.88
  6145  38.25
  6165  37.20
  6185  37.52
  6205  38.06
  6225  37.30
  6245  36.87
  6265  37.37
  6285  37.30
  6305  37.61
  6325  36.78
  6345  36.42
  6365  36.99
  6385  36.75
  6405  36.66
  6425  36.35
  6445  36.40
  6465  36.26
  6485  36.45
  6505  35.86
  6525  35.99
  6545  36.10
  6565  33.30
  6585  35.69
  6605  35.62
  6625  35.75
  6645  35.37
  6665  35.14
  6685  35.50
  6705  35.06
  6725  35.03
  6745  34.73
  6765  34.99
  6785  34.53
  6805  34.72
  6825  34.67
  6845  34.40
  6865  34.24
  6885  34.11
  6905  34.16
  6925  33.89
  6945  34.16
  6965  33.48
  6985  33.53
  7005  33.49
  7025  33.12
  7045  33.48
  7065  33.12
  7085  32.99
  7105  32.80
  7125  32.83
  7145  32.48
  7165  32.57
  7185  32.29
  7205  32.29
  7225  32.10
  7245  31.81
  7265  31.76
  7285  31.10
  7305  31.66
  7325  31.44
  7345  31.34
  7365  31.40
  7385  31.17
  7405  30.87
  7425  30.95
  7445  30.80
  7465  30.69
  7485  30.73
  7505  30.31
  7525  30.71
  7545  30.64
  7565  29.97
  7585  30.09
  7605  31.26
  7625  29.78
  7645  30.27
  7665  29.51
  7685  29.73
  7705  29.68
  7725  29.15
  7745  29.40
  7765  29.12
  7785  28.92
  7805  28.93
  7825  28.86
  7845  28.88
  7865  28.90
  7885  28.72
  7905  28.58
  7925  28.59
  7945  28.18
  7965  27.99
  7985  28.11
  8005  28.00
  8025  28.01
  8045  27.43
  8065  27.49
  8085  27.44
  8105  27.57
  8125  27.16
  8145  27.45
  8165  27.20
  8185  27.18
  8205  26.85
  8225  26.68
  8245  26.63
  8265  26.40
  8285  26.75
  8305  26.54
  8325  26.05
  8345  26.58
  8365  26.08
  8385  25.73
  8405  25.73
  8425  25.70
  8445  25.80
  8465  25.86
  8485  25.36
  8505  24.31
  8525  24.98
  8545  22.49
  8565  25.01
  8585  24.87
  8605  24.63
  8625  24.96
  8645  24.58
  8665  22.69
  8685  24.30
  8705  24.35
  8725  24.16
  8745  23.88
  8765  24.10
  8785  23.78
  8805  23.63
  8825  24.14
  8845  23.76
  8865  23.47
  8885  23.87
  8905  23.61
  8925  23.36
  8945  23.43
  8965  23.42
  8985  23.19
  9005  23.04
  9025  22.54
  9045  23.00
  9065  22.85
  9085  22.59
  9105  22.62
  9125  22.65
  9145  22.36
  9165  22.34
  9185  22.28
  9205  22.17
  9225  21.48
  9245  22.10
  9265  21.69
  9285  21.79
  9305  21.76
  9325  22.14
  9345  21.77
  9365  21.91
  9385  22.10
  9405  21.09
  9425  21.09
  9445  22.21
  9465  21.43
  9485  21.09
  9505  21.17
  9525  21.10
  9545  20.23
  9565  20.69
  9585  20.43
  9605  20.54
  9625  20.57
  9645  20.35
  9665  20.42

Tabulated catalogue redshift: 0.000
